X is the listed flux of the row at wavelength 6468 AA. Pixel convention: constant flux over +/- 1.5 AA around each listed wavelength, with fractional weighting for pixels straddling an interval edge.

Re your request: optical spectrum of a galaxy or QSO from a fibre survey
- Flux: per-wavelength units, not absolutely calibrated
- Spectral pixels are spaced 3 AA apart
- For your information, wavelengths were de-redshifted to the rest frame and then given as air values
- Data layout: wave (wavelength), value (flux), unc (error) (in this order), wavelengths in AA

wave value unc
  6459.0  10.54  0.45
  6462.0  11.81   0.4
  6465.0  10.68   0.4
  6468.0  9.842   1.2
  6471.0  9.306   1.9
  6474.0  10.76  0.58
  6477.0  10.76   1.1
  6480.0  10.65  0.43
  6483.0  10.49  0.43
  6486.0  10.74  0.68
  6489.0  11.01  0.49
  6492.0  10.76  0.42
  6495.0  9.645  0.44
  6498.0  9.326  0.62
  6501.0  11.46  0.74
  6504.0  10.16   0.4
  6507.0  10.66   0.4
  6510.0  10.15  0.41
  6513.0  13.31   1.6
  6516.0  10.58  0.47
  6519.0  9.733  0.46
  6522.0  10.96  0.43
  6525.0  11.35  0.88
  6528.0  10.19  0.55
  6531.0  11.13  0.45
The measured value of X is 9.842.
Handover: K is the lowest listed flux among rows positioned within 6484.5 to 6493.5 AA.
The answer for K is 10.74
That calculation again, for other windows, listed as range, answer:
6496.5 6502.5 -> 9.326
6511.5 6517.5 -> 10.58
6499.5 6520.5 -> 9.733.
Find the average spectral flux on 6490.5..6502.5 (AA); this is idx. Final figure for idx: 10.3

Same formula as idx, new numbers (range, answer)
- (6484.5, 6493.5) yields 10.8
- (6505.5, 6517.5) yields 11.2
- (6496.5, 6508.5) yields 10.4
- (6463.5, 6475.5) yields 10.1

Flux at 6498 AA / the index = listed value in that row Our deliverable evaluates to 9.326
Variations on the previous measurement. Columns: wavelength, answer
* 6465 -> 10.68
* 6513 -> 13.31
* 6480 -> 10.65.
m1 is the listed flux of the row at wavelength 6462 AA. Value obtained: 11.81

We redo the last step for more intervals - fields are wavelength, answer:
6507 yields 10.66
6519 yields 9.733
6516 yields 10.58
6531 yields 11.13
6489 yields 11.01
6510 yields 10.15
